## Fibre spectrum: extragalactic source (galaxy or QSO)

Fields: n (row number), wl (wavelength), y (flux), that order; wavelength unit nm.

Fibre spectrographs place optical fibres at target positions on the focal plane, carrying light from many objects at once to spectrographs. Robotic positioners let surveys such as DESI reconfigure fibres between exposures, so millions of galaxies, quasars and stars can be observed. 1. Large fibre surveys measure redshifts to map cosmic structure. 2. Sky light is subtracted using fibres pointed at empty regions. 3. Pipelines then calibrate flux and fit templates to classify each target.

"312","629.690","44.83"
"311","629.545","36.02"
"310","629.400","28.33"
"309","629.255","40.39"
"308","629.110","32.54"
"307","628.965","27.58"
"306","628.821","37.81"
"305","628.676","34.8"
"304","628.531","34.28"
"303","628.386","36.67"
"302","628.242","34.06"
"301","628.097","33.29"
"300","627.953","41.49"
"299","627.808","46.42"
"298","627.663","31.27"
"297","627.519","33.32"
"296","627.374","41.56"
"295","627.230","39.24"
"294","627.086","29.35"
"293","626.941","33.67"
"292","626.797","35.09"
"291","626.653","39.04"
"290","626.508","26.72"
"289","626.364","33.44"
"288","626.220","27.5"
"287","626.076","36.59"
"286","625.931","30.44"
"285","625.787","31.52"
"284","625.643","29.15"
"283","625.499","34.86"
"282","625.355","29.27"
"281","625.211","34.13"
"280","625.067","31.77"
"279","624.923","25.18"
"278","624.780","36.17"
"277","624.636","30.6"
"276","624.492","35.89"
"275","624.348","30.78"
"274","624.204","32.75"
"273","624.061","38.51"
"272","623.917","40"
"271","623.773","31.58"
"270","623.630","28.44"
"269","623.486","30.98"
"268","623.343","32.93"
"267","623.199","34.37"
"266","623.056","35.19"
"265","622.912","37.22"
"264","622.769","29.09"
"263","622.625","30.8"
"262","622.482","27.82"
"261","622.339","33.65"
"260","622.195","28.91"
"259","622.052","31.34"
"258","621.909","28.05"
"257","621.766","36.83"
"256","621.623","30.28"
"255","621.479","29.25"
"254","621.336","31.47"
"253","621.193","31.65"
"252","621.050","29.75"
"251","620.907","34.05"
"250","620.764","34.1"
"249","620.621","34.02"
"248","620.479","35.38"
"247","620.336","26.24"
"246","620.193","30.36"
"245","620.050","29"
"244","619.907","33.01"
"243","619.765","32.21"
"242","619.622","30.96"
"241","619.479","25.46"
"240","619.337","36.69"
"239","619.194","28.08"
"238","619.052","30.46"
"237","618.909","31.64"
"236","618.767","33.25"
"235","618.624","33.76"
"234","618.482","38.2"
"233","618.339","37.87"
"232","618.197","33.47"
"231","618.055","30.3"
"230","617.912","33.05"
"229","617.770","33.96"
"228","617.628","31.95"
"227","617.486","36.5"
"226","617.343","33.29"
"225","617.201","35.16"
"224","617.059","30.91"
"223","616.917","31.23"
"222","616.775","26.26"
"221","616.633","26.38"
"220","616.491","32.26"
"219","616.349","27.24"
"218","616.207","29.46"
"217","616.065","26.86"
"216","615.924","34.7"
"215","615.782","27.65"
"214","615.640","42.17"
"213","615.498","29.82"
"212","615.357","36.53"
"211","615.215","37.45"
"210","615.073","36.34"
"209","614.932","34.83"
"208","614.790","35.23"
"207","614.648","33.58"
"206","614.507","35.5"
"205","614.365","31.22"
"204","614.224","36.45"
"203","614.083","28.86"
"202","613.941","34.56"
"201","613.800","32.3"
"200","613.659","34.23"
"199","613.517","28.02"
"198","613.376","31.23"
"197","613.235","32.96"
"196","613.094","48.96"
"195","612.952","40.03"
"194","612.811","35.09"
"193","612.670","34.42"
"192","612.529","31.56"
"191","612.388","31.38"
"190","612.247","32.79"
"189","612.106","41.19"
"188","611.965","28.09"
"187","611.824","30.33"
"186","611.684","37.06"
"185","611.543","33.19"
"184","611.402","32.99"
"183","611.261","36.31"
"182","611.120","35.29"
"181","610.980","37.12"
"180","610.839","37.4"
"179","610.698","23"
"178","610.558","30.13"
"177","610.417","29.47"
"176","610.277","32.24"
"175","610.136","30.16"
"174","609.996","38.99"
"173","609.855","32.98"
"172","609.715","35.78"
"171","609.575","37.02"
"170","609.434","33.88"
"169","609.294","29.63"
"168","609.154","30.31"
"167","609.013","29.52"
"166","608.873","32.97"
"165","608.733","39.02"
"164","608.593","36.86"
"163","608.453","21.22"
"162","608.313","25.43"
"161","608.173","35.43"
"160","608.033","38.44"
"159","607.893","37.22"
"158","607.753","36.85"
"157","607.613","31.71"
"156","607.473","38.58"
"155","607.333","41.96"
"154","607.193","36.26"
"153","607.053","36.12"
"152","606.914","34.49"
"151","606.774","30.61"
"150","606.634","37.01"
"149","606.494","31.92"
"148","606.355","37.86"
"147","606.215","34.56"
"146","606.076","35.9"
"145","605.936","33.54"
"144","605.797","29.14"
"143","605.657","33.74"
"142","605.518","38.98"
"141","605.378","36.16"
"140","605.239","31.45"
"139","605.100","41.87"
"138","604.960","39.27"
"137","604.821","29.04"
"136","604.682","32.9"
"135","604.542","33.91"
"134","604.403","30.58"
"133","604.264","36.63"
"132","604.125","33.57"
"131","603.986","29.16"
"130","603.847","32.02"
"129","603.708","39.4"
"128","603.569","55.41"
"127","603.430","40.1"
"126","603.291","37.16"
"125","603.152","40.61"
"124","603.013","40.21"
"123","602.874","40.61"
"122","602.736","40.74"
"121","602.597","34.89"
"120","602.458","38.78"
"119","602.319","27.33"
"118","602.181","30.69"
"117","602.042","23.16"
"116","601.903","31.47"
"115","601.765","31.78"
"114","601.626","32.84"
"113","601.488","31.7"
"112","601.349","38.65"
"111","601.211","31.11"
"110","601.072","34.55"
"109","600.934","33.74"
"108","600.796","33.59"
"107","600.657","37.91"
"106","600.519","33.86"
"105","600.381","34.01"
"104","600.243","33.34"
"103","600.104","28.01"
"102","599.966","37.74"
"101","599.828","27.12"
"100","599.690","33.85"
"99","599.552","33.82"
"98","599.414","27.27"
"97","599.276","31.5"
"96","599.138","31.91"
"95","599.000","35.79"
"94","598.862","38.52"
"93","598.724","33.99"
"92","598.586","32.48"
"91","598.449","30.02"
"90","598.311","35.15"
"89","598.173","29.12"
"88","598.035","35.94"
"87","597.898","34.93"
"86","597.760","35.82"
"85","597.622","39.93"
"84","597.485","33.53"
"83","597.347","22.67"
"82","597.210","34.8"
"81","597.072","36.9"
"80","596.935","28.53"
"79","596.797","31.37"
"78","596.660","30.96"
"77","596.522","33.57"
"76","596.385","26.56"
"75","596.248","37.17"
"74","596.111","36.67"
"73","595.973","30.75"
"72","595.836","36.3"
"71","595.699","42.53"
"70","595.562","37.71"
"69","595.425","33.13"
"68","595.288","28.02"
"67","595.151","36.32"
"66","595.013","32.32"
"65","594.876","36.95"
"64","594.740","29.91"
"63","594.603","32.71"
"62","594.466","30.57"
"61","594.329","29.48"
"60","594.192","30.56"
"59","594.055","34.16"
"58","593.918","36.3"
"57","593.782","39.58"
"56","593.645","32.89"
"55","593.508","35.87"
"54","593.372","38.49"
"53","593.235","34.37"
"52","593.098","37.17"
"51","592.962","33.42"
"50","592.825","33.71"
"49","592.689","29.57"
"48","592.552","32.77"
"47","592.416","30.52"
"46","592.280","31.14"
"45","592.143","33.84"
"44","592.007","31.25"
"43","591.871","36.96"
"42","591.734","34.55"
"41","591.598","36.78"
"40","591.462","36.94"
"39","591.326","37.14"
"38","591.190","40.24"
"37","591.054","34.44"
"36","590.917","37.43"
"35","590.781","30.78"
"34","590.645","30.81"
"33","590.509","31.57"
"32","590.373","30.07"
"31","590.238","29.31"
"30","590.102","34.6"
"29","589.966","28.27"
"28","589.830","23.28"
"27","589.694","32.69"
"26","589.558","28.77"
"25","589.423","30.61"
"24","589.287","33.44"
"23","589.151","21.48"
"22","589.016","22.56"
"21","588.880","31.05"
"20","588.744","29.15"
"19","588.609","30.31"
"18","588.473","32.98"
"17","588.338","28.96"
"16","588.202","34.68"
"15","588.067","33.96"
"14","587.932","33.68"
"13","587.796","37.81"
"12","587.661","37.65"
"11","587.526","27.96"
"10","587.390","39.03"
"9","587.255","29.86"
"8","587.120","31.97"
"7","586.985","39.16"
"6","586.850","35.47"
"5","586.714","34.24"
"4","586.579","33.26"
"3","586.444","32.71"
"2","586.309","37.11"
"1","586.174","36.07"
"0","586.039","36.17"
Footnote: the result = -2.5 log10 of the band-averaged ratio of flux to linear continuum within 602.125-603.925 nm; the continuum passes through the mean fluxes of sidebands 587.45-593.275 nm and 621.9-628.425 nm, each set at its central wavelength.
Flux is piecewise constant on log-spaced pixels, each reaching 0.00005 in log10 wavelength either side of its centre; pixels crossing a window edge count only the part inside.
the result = -0.17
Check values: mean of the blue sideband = 32.3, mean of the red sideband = 33.3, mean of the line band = 38.3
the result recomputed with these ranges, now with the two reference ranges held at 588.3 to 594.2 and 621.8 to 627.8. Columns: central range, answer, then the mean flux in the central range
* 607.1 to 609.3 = -0.042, 34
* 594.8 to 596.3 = -0.084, 35.2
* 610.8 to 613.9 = -0.061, 34.6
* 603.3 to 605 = -0.105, 36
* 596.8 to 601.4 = -0.022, 33.3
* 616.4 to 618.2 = 0.033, 31.8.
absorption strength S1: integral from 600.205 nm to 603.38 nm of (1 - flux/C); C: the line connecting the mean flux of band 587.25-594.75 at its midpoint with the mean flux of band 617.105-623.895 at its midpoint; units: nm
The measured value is -0.20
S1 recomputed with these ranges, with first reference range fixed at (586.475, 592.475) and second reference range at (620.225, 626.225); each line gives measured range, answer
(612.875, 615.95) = -0.23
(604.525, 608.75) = -0.31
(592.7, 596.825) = -0.19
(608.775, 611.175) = -0.03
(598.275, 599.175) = -0.04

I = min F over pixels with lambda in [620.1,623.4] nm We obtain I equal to 26.24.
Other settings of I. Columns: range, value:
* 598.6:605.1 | 23.16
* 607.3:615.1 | 21.22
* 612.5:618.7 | 26.26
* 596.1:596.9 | 26.56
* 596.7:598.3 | 22.67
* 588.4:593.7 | 21.48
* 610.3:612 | 23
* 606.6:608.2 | 30.61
